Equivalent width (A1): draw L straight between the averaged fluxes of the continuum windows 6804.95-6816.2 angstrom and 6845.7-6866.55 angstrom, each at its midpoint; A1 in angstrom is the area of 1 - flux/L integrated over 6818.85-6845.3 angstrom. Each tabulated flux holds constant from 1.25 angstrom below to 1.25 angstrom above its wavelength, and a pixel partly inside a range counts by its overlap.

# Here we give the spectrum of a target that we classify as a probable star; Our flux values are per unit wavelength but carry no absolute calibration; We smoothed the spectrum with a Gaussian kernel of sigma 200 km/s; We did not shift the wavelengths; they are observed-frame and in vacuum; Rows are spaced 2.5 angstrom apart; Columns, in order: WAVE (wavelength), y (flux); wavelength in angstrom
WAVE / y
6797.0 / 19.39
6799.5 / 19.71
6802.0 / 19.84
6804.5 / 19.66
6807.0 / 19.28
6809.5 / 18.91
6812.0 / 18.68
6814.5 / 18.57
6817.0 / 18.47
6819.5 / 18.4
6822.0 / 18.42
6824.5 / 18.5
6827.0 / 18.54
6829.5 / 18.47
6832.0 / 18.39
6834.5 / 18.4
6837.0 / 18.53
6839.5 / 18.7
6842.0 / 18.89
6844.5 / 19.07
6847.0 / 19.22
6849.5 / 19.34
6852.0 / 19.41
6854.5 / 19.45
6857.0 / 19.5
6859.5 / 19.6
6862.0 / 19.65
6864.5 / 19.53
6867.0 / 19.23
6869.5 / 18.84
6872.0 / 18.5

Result 0.8 angstrom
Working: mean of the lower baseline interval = 18.9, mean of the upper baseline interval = 19.5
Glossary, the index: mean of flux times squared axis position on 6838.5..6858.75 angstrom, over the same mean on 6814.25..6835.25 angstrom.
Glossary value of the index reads 1.05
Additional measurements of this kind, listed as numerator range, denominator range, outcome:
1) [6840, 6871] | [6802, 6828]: 1.04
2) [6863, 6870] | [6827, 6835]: 1.06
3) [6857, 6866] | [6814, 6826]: 1.07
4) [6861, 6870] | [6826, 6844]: 1.05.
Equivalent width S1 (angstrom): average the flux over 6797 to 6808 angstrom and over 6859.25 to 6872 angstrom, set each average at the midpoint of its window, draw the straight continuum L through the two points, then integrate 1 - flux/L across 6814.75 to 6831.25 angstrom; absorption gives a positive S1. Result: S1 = 0.9 angstrom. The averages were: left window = 19.6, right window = 19.3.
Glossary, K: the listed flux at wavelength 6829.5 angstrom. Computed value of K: 18.47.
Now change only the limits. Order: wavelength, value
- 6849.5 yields 19.34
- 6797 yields 19.39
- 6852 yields 19.41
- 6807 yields 19.28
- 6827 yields 18.54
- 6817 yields 18.47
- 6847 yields 19.22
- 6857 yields 19.5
